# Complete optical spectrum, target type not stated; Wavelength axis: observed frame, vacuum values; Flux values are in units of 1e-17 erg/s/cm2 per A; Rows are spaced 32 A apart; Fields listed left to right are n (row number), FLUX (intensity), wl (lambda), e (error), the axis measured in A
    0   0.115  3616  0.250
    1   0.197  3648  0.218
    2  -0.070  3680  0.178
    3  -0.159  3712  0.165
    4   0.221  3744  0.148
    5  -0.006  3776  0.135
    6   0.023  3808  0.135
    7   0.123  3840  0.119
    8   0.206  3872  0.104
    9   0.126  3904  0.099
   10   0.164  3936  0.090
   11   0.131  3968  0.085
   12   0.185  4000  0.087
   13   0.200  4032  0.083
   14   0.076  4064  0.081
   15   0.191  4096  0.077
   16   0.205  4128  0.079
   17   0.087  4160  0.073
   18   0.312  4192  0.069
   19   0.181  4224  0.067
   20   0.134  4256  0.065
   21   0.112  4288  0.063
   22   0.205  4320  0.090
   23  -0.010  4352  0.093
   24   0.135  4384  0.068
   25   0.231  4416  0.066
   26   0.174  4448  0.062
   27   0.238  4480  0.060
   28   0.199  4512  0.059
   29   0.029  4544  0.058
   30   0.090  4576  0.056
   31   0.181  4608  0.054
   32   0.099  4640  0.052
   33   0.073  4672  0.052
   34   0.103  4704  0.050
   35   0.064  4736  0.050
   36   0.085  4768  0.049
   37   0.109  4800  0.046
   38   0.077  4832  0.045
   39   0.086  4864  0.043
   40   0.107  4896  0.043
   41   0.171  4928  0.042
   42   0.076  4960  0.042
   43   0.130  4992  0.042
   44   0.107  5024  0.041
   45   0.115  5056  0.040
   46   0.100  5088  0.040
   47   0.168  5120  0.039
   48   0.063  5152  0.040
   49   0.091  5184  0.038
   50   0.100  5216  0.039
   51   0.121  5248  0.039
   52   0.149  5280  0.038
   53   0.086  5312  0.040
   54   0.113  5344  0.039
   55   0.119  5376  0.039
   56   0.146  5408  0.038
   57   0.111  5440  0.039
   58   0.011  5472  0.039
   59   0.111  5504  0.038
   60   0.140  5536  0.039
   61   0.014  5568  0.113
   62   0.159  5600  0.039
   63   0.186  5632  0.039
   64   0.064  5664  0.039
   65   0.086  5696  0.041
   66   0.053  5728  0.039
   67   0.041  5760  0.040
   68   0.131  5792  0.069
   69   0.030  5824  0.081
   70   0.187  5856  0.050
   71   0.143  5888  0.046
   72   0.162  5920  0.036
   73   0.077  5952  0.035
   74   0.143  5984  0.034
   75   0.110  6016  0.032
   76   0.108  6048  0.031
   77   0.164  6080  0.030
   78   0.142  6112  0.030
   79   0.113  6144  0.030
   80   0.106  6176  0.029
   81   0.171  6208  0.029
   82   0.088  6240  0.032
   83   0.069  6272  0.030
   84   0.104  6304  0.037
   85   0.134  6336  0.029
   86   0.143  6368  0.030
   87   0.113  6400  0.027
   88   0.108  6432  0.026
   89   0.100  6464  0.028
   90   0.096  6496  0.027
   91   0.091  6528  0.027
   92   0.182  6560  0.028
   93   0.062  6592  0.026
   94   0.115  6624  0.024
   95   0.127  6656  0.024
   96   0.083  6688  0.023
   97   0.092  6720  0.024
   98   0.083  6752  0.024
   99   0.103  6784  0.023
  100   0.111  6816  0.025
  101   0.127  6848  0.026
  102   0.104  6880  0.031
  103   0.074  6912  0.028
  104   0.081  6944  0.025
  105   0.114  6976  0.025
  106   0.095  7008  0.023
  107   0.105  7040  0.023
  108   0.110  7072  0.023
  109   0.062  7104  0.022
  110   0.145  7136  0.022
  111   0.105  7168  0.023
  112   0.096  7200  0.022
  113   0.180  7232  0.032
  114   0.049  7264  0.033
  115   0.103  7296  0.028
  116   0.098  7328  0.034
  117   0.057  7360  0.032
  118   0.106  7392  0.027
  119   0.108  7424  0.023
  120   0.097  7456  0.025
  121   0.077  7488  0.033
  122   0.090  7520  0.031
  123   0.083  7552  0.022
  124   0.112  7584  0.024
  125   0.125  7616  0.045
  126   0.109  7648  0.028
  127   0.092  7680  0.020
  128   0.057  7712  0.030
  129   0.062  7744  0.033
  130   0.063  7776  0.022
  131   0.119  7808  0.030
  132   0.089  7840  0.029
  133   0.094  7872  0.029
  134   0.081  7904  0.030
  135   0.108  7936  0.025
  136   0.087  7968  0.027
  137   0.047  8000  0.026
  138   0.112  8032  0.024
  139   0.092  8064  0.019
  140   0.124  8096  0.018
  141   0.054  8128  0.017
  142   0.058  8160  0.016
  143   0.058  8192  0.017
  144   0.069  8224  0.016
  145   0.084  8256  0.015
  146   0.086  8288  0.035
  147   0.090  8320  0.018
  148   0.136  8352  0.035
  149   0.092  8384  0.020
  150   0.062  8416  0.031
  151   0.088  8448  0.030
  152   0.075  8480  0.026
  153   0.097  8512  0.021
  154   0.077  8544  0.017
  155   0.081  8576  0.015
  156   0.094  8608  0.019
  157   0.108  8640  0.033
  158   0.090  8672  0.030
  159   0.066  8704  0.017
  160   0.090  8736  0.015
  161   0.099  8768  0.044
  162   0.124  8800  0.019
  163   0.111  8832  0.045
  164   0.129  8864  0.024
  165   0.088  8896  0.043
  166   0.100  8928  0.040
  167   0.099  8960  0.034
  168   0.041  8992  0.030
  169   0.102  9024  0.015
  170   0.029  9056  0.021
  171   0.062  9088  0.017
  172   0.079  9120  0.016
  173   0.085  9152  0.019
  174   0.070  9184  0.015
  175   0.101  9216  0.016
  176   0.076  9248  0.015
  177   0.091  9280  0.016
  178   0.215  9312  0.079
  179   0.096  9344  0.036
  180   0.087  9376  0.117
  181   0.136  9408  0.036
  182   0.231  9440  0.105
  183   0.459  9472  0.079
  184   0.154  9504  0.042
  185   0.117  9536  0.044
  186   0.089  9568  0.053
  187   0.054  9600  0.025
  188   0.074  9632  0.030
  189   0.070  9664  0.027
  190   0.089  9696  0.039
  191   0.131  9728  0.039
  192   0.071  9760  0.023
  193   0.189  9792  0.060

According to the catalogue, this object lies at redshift 1.543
